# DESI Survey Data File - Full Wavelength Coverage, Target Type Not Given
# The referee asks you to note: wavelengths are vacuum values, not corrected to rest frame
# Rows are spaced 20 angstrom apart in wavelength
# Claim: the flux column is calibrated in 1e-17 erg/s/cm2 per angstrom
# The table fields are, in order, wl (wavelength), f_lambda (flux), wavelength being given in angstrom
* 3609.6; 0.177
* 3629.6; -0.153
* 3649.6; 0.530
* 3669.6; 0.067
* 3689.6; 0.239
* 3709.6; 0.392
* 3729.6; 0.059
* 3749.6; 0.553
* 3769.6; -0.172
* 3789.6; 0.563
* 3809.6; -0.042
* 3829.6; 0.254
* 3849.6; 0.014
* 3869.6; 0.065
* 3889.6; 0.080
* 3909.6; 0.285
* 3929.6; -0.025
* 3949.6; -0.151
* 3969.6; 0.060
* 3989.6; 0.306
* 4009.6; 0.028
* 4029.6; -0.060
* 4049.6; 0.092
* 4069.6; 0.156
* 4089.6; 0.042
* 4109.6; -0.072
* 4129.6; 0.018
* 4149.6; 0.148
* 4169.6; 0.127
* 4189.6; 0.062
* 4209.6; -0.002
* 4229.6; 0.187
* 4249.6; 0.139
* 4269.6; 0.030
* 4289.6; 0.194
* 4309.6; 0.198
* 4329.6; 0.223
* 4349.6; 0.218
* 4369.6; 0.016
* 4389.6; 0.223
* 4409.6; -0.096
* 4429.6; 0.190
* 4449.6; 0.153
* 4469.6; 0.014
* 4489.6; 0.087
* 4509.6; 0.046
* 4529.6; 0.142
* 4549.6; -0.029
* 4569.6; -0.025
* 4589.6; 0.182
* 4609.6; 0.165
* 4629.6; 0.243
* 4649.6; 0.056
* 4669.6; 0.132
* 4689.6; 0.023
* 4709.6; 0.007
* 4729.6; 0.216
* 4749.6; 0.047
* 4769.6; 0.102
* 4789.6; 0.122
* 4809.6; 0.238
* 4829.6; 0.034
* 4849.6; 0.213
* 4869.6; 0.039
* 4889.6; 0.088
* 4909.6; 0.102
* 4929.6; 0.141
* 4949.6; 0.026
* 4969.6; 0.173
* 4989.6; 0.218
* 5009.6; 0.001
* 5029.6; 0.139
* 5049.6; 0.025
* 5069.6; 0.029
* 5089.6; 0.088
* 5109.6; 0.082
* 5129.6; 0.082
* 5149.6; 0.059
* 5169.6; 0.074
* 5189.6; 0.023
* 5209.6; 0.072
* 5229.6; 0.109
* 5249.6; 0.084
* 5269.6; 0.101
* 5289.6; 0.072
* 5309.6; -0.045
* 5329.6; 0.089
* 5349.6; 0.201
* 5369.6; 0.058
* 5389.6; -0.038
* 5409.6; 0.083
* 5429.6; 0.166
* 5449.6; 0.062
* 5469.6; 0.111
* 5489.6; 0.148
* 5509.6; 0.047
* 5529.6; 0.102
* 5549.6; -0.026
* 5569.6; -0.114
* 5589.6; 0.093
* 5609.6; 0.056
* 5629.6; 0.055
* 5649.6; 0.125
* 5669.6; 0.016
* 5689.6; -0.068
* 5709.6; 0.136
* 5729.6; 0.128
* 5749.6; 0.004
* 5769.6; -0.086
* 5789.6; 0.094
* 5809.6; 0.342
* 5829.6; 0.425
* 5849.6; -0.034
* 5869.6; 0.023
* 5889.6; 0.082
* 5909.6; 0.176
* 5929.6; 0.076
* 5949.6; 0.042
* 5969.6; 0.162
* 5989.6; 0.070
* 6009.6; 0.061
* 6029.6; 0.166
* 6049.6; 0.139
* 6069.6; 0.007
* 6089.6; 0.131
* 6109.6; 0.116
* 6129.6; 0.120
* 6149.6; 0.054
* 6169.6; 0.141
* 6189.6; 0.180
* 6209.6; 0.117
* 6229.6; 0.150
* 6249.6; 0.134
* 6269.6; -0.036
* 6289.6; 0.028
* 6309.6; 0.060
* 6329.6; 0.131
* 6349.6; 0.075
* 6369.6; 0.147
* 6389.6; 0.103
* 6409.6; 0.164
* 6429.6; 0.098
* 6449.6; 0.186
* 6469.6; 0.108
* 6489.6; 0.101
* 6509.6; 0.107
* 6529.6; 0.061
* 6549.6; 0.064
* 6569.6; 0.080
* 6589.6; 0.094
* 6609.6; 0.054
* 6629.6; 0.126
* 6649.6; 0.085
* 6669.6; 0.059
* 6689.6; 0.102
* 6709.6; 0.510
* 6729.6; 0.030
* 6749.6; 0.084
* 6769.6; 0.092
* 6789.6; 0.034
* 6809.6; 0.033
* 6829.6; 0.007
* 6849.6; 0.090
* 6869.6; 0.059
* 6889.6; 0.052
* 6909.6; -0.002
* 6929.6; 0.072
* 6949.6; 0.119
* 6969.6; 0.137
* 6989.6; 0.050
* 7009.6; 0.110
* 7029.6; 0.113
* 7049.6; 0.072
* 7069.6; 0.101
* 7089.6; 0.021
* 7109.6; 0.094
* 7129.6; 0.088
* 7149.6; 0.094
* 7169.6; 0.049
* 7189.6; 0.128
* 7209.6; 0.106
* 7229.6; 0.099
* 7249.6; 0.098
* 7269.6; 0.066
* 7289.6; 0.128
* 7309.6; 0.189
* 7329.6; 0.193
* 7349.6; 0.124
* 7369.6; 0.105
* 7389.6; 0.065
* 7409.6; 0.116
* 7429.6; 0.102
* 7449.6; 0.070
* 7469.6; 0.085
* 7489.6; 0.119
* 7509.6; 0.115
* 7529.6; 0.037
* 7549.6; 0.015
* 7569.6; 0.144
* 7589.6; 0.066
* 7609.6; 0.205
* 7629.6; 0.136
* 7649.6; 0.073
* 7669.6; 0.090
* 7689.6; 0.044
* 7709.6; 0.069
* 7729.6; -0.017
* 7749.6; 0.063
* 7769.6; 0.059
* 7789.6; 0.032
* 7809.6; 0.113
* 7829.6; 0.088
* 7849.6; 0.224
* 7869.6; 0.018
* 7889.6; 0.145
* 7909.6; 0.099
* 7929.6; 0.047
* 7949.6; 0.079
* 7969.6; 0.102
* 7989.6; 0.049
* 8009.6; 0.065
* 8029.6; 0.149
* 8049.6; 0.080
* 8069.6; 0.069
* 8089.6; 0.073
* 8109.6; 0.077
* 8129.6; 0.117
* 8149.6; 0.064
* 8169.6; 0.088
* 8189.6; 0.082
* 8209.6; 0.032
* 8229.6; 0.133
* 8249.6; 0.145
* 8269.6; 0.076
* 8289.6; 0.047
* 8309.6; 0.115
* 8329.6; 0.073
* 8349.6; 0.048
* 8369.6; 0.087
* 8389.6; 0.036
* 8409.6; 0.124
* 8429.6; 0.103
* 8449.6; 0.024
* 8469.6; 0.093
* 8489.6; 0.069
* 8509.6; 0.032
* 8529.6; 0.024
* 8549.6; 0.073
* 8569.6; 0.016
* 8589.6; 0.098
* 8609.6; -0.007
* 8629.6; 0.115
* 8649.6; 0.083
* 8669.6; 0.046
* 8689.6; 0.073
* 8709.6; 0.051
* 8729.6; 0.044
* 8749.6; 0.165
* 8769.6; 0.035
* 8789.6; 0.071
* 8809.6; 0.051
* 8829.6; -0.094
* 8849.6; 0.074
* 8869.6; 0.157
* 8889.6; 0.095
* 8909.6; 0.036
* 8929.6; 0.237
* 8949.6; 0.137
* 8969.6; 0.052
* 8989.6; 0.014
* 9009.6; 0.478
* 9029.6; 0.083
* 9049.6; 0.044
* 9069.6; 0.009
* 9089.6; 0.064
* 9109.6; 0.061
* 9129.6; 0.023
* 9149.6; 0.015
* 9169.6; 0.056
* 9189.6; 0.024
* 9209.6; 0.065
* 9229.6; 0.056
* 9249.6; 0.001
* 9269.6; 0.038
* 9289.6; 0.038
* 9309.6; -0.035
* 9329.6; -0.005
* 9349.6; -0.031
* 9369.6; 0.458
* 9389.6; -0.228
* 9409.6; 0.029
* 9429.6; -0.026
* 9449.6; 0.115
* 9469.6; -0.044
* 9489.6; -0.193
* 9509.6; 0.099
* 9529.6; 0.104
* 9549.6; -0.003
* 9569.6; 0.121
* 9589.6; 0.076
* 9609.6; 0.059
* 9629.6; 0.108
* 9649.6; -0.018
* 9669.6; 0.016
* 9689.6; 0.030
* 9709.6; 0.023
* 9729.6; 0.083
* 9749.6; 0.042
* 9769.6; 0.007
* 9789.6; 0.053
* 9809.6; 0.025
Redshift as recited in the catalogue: 0.80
